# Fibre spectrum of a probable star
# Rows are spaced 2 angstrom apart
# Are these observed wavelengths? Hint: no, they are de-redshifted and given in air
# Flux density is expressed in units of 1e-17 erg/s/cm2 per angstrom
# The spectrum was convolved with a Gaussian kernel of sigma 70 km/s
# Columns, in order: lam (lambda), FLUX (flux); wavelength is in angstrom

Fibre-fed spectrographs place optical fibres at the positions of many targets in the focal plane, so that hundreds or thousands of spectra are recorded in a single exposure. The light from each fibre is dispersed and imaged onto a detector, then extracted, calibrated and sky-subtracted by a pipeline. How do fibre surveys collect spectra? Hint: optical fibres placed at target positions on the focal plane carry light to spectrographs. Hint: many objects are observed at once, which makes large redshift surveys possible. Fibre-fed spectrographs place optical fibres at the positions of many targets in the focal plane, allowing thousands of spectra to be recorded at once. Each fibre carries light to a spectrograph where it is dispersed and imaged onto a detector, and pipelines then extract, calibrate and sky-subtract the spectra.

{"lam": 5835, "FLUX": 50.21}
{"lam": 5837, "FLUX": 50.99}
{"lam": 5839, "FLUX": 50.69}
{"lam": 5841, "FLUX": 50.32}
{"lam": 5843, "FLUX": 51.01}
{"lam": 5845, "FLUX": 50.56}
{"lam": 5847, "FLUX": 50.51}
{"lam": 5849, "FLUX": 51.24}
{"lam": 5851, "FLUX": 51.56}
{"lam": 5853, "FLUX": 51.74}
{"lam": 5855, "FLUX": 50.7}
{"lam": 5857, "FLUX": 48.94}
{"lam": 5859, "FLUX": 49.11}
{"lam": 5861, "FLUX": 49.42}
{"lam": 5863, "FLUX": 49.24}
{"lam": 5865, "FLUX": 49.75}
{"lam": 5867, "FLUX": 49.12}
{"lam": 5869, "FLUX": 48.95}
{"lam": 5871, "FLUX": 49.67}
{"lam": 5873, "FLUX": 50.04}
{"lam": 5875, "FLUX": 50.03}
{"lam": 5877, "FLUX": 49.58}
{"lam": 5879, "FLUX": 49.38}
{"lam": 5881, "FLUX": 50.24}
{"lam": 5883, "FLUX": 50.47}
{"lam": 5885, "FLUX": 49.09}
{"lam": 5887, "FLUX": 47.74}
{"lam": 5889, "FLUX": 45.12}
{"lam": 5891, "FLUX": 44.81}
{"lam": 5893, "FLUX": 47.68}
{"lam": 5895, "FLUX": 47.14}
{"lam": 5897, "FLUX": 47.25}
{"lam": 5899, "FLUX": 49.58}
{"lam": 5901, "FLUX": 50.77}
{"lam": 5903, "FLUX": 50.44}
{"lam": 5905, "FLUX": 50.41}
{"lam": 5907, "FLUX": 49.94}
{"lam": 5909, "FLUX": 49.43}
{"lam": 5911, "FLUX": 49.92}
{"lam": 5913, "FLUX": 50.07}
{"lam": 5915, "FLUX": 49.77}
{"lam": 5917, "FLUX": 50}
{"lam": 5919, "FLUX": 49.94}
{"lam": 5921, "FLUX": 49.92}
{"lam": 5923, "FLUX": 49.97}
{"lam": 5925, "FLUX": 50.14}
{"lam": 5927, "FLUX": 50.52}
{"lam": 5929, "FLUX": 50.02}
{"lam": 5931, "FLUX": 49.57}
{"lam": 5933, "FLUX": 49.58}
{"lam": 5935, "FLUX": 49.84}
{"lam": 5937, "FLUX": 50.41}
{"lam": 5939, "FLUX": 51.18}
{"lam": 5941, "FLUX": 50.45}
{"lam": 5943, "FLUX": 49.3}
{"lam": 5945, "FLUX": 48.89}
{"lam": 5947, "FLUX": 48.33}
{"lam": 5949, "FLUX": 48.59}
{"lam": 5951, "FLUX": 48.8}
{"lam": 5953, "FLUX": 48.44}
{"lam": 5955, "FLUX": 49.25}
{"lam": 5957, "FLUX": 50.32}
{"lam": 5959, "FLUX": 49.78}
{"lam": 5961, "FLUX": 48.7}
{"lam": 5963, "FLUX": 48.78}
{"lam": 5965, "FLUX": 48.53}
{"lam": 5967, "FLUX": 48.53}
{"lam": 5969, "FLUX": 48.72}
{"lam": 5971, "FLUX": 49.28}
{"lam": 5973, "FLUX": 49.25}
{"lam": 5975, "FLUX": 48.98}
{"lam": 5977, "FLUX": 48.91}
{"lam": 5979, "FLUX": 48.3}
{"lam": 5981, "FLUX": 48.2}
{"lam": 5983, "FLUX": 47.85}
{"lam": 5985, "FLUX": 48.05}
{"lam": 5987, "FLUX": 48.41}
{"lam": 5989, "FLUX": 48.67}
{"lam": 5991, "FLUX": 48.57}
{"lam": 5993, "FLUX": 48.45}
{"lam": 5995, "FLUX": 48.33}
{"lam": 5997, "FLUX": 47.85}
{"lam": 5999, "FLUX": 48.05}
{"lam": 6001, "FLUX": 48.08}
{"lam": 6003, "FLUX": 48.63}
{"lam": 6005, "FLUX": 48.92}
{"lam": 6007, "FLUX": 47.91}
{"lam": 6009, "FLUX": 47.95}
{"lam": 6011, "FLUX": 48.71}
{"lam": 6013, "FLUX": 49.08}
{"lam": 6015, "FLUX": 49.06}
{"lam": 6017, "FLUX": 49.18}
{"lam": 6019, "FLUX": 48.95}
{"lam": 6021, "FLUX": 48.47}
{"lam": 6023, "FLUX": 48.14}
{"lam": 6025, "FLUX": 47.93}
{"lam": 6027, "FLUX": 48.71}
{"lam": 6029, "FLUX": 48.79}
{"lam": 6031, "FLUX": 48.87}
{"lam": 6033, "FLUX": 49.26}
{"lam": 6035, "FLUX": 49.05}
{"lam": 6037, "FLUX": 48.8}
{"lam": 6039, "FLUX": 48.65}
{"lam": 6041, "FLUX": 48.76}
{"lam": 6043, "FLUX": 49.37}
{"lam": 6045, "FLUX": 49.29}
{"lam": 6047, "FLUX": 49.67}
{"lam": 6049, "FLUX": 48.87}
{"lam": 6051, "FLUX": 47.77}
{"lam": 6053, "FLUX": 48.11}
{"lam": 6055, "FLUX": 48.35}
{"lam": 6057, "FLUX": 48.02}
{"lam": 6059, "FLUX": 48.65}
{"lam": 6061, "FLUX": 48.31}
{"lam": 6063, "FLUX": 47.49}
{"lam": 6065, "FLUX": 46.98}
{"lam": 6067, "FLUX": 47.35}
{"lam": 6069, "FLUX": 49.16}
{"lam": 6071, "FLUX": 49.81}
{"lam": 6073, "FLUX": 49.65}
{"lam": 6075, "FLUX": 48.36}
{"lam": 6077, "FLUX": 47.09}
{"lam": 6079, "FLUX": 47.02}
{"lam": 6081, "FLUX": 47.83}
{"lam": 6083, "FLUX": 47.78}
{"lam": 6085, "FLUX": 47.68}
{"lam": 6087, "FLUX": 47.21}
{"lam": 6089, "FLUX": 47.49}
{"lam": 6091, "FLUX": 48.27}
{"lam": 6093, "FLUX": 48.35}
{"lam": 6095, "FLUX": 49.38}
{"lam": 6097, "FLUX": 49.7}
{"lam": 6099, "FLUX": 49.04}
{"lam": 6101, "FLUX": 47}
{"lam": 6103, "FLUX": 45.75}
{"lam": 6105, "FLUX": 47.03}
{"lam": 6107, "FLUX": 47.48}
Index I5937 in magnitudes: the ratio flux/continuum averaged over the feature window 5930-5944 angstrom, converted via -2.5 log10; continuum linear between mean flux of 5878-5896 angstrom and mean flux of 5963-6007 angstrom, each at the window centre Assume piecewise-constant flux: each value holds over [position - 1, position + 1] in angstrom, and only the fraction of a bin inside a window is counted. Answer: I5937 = -0.04 mag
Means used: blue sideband 48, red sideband 48.5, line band 50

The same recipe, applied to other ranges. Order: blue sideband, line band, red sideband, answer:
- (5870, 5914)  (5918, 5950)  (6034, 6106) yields -0.021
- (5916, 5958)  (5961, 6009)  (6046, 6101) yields 0.016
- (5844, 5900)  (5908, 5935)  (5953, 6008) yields -0.021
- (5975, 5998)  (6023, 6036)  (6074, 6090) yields -0.016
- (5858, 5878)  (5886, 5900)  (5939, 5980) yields 0.052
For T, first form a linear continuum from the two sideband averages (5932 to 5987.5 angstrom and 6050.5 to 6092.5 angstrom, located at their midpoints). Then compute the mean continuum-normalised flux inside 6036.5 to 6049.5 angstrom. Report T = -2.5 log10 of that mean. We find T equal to -0.02 mag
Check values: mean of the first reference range 49.1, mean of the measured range 49.1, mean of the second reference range 48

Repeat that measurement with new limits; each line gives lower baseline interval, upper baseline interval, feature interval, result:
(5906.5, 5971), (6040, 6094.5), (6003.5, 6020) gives 0.00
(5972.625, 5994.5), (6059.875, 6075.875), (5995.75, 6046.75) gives -0.01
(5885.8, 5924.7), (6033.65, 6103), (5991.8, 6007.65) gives 0.01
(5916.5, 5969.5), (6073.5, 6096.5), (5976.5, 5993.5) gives 0.02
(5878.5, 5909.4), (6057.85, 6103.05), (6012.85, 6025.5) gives -0.01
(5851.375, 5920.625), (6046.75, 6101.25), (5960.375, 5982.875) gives 0.00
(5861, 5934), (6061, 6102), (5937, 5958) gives -0.01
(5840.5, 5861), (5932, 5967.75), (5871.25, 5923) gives 0.02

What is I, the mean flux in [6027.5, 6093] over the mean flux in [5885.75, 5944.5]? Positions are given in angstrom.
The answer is 0.98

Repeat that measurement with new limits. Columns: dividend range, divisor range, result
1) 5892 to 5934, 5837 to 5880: 0.99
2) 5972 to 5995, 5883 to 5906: 1.00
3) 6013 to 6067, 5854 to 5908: 0.99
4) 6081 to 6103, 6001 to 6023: 0.99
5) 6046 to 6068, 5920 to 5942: 0.96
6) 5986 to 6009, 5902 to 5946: 0.97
